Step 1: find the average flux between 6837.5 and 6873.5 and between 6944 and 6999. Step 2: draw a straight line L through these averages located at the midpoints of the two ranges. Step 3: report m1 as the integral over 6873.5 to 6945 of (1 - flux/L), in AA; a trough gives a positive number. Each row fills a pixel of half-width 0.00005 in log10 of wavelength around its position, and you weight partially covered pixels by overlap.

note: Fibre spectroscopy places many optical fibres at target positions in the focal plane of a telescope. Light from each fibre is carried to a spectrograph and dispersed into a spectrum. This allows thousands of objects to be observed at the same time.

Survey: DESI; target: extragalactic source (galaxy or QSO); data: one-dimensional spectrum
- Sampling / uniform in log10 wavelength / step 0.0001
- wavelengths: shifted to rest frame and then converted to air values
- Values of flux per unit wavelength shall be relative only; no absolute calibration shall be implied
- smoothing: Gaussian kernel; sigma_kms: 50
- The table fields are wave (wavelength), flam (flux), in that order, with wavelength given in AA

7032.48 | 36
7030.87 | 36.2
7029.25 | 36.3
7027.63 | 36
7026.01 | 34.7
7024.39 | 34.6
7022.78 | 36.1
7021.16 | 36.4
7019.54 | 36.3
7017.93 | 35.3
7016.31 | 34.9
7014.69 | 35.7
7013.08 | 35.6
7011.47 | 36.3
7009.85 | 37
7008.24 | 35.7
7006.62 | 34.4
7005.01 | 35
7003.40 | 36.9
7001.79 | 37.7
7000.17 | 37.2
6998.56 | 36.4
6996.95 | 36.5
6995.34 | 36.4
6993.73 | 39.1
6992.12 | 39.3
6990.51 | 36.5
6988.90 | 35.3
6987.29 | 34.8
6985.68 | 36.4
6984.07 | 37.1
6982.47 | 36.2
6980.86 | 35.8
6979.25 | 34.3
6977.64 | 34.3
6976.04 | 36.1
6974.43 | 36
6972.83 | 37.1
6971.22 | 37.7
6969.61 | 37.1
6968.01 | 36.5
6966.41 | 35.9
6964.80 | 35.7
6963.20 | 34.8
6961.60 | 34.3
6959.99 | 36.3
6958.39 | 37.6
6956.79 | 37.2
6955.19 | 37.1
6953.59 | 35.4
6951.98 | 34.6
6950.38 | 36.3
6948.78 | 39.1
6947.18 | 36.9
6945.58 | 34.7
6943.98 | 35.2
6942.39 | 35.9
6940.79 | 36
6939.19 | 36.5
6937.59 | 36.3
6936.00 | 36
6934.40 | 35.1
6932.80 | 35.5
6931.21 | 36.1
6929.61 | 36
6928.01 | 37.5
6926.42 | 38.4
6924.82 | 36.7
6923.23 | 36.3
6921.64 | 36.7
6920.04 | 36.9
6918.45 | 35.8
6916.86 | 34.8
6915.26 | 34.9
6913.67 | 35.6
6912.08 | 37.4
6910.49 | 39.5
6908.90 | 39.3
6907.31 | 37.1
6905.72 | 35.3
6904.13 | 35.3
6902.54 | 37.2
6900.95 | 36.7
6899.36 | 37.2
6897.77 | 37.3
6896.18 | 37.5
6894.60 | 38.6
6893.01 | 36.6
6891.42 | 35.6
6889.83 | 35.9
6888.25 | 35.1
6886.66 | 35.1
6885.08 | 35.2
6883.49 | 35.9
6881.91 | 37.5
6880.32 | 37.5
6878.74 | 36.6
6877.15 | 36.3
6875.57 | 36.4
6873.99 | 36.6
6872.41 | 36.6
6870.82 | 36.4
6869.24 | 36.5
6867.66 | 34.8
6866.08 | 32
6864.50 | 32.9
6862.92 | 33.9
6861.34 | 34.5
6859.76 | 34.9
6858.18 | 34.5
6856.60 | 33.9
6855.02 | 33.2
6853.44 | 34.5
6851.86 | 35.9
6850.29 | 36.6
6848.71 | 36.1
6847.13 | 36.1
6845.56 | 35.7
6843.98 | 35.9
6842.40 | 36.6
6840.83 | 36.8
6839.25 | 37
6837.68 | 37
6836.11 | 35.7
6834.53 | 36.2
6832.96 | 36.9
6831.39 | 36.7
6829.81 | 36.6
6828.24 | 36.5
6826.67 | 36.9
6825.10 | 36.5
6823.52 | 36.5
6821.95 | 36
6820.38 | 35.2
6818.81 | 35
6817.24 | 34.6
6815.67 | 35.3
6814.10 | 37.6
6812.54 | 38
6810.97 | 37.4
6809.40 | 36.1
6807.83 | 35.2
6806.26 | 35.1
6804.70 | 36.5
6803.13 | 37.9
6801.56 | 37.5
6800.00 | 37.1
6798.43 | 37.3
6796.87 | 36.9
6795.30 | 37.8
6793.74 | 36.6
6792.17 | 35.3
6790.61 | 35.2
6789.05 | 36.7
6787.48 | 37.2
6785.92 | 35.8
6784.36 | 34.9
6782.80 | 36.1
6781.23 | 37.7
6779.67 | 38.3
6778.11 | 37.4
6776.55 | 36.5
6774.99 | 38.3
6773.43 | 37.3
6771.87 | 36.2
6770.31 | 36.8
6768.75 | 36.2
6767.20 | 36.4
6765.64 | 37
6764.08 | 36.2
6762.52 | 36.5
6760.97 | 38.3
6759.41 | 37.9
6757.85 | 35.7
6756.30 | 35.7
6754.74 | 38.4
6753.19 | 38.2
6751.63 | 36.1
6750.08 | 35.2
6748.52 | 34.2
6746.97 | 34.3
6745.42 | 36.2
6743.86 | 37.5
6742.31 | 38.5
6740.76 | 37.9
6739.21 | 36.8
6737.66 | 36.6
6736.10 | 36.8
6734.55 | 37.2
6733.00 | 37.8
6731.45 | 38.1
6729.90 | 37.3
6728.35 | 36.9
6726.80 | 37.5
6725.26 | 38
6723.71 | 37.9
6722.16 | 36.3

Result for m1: -1.40 AA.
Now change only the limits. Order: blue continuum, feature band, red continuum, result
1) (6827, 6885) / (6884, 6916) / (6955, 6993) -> -0.6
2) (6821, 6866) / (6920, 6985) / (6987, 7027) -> -0.4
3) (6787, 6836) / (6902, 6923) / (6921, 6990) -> -0.2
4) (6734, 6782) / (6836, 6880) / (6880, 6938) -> 1.3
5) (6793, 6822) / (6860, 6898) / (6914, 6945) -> 0.4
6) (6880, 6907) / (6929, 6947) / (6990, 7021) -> 0.3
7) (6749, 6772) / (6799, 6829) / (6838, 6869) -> -0.5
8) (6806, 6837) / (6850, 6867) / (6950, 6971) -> 0.9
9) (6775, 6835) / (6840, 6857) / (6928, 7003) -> 0.4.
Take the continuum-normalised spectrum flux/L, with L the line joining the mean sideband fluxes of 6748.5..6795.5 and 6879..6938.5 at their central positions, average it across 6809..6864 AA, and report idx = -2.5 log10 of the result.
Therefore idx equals 0.02 mag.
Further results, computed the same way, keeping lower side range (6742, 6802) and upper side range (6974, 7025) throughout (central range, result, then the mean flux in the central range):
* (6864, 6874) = 0.04 mag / 35.1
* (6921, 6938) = 0.00 mag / 36.4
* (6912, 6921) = 0.02 mag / 35.8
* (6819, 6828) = 0.01 mag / 36.1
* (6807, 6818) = 0.01 mag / 36.3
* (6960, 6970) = 0.01 mag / 35.7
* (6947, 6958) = -0.01 mag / 36.7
